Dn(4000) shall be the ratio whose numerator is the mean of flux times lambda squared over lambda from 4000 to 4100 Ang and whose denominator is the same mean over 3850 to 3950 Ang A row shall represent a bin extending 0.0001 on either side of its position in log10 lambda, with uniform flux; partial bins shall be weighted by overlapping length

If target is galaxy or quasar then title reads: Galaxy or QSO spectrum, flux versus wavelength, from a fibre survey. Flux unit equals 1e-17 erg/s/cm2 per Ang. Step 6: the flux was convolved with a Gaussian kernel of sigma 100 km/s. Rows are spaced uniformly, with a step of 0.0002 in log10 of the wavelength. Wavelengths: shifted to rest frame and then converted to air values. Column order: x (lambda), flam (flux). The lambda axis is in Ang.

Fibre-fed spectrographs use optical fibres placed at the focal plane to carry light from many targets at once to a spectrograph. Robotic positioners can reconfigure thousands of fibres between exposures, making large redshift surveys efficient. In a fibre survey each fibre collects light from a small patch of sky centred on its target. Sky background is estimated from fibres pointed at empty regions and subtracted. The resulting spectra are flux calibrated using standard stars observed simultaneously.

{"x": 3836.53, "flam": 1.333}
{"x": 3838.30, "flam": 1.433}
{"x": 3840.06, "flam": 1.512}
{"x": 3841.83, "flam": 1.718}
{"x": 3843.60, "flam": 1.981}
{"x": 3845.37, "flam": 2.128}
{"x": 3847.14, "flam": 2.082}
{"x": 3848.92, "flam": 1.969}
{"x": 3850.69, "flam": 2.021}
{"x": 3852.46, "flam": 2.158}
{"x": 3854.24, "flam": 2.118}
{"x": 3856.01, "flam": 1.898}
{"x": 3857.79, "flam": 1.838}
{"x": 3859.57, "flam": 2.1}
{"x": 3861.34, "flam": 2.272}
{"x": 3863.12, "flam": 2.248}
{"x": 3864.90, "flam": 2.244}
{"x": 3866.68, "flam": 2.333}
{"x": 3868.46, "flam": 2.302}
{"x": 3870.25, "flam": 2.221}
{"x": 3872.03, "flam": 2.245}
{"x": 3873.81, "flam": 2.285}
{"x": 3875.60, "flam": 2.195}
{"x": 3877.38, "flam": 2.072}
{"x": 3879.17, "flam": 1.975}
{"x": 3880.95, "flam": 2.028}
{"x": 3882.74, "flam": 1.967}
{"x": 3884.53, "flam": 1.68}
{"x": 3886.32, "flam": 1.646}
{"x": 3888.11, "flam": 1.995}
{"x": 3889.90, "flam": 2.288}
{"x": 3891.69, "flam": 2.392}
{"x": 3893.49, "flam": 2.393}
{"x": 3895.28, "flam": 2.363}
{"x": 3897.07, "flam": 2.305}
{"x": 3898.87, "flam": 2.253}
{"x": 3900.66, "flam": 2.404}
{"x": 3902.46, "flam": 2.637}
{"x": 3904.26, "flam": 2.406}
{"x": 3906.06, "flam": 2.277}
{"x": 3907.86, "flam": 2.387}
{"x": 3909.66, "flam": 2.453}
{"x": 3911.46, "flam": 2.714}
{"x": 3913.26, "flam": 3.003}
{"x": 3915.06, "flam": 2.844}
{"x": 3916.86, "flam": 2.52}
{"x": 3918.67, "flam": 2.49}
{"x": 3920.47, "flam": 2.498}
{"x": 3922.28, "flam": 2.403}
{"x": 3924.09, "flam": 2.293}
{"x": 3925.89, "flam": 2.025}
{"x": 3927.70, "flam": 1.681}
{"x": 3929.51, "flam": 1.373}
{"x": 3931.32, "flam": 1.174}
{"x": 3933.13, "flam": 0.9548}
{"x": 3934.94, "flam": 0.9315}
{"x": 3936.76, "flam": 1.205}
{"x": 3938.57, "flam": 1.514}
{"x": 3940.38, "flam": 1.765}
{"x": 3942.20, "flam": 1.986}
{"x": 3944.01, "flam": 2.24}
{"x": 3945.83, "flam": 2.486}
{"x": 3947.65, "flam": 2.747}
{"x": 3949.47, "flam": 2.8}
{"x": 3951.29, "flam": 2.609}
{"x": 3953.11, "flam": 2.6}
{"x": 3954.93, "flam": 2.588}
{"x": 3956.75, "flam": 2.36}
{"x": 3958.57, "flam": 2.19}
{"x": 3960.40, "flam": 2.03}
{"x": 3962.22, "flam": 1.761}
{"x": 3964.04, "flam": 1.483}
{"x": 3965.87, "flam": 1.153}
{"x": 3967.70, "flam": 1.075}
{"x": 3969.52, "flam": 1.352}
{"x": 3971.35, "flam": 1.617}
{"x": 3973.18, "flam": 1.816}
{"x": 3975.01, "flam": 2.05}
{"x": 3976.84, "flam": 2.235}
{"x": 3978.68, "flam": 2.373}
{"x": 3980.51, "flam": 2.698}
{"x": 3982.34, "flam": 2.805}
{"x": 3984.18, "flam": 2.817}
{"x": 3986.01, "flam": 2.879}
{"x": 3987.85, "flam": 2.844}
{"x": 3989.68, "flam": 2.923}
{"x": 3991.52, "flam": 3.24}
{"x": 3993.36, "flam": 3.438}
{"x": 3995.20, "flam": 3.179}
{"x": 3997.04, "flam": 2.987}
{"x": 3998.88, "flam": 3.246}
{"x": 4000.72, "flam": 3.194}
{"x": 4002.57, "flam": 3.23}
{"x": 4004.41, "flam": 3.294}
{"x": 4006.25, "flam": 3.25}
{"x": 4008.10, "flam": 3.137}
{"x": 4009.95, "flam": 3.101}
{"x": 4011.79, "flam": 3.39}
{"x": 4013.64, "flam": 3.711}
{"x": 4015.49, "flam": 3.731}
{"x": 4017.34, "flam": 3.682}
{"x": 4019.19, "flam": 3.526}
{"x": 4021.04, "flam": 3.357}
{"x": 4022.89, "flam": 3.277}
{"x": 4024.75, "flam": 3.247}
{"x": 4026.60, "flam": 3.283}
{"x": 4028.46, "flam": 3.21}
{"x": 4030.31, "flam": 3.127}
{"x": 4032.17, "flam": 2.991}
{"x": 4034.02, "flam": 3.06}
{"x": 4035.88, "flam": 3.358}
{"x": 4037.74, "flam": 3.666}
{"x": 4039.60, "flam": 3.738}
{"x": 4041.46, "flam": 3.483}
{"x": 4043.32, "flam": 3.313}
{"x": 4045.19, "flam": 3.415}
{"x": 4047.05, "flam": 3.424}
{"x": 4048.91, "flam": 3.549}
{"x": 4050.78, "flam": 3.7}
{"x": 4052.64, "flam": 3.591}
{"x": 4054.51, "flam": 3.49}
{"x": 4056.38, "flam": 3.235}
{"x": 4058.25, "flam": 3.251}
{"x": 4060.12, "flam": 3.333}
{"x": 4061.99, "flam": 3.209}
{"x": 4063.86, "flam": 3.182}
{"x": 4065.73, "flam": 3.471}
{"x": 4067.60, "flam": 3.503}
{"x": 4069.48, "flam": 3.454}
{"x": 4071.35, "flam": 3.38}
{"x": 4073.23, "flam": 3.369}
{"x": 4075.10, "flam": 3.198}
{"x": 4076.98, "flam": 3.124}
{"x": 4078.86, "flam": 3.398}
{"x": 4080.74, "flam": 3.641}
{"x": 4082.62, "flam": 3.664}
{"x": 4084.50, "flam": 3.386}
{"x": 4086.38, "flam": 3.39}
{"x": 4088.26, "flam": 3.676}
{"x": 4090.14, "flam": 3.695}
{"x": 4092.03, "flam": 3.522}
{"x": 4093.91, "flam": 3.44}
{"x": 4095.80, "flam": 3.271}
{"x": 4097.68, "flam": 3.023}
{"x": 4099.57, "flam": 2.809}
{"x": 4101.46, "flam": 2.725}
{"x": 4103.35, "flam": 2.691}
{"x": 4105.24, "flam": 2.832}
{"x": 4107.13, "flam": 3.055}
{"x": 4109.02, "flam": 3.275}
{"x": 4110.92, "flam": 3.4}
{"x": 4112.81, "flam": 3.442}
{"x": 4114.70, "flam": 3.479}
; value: 1.70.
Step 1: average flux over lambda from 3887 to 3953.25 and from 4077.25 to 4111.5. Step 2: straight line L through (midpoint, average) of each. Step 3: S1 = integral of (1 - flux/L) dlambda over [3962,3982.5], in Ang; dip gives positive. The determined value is 5.6 Ang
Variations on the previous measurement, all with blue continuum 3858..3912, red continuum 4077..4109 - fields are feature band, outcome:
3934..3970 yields 8.6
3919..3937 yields 5.4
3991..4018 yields -4.8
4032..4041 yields -1.3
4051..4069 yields -1.6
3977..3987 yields 0.1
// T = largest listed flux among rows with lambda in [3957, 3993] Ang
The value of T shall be 3.24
